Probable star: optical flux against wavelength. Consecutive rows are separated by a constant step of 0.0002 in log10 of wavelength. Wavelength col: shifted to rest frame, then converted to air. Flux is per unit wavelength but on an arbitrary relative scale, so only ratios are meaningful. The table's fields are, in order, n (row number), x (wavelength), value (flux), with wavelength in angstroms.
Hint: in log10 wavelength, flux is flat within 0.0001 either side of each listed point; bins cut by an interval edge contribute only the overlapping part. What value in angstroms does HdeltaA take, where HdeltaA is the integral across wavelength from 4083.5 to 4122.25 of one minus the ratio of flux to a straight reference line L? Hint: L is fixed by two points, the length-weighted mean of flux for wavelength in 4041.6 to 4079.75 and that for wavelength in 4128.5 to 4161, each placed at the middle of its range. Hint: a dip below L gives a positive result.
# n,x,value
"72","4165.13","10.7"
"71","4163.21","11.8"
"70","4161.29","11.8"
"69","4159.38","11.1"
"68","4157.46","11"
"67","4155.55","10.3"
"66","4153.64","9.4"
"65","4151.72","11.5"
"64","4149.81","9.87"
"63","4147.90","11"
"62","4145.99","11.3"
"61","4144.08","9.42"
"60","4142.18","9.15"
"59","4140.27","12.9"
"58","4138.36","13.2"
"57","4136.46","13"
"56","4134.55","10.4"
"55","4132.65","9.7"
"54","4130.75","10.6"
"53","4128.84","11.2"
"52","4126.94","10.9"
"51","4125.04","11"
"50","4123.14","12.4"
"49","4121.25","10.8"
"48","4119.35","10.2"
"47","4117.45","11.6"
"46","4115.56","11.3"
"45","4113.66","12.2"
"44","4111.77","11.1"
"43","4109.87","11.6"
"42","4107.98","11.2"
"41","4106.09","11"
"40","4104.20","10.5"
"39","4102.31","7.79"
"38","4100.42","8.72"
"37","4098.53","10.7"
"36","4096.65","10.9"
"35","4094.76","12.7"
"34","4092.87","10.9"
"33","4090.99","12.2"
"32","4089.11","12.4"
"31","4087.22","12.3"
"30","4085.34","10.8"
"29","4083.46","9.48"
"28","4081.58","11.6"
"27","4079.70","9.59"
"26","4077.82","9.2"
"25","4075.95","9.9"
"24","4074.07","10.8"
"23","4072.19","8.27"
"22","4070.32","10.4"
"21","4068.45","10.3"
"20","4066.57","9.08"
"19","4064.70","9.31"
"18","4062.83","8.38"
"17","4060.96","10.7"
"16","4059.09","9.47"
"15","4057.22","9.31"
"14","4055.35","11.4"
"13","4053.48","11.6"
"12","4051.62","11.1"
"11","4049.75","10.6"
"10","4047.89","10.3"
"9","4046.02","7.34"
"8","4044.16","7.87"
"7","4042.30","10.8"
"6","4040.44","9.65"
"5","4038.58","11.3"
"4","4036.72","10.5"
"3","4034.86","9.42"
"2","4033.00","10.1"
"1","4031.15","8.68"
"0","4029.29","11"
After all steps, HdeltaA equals -2.49 angstroms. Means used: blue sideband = 9.8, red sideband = 10.9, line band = 11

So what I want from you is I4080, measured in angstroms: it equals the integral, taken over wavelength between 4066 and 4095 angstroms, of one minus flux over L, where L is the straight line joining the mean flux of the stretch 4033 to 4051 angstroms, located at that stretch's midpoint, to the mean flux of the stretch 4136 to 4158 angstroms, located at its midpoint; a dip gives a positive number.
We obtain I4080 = -1.03 angstroms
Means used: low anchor 9.79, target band 10.6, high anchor 11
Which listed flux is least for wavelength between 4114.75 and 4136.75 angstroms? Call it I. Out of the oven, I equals 9.7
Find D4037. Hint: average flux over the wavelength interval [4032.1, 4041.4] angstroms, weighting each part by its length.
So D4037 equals 10.2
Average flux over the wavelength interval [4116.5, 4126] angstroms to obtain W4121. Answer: 11.2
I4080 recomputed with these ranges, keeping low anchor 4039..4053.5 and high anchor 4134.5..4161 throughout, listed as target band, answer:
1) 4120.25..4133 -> -0.3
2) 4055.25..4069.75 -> 0.5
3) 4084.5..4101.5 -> -1.4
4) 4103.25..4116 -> -0.8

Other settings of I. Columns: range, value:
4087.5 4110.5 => 7.79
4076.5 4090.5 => 9.2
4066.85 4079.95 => 8.27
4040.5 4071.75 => 7.34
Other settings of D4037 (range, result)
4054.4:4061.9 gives 10.2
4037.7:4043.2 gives 10.6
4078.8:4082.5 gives 10.6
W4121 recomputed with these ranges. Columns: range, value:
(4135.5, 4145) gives 11.5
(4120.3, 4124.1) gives 11.6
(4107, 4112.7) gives 11.3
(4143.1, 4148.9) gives 10.6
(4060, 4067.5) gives 9.37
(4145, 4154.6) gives 10.6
